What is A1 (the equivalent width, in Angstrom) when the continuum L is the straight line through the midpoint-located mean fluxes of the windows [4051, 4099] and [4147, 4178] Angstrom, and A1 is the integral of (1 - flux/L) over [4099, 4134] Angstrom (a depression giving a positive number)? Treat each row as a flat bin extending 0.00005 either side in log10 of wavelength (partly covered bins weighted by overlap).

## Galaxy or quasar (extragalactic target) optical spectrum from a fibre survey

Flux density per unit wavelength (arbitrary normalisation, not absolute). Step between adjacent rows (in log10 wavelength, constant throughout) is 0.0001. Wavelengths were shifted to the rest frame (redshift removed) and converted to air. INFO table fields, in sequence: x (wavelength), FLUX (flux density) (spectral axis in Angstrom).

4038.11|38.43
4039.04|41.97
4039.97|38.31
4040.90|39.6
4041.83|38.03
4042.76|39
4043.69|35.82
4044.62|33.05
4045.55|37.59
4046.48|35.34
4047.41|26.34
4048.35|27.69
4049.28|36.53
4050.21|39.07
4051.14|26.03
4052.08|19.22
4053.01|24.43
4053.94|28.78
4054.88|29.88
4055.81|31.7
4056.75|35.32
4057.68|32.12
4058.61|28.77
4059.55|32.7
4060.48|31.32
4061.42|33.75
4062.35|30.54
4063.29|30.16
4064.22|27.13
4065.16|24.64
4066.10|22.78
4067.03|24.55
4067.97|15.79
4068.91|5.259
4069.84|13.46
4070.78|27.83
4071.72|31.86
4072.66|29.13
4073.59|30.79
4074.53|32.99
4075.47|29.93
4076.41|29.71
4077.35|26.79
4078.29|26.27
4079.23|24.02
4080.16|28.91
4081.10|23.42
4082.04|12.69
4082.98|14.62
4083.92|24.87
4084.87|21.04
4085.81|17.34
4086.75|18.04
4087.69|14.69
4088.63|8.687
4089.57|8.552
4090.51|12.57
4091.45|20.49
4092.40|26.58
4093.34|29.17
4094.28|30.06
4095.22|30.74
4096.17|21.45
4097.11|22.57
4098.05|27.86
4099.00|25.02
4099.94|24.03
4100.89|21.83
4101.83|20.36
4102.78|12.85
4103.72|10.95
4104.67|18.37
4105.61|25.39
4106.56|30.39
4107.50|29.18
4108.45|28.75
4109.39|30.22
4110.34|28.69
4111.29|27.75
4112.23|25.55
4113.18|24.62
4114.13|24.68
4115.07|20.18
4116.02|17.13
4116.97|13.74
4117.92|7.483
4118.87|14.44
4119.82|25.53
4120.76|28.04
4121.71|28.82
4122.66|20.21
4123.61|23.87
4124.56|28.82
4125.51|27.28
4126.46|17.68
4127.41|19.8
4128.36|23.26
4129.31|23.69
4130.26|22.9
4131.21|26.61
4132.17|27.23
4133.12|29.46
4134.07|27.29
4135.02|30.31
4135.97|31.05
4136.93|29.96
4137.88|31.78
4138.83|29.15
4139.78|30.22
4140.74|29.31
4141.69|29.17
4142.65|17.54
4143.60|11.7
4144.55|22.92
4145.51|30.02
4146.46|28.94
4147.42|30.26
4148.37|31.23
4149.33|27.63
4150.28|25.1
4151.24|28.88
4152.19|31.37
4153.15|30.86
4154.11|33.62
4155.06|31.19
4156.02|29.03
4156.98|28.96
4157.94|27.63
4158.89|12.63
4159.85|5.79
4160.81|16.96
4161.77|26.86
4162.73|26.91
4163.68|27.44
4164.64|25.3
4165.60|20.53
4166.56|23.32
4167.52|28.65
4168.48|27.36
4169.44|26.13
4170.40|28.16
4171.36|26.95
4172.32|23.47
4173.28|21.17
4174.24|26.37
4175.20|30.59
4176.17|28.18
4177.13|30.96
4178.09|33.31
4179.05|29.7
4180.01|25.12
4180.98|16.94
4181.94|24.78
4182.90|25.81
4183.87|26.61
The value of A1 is 3.1 Angstrom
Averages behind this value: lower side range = 24.5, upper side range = 26.3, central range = 23.1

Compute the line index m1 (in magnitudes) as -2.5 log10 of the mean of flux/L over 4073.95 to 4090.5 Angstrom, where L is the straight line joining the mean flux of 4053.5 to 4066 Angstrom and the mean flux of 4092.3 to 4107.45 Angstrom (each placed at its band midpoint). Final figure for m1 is 0.258 mag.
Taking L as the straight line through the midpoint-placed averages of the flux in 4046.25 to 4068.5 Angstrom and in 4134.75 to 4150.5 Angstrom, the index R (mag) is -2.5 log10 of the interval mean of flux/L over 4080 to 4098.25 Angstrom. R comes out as 0.35 mag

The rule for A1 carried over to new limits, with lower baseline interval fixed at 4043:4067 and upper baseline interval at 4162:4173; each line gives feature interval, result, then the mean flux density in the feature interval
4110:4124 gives 3.0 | 22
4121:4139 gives 0.7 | 26.2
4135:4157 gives -1.3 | 28.3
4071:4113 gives 7.7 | 23.6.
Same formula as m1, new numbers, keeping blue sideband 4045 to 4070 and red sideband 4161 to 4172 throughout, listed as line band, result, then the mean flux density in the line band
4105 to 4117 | 0.06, 25.4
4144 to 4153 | -0.09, 28.4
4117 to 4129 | 0.22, 21.8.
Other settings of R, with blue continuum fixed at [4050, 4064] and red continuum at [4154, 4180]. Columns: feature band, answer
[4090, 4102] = 0.182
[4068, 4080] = 0.157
